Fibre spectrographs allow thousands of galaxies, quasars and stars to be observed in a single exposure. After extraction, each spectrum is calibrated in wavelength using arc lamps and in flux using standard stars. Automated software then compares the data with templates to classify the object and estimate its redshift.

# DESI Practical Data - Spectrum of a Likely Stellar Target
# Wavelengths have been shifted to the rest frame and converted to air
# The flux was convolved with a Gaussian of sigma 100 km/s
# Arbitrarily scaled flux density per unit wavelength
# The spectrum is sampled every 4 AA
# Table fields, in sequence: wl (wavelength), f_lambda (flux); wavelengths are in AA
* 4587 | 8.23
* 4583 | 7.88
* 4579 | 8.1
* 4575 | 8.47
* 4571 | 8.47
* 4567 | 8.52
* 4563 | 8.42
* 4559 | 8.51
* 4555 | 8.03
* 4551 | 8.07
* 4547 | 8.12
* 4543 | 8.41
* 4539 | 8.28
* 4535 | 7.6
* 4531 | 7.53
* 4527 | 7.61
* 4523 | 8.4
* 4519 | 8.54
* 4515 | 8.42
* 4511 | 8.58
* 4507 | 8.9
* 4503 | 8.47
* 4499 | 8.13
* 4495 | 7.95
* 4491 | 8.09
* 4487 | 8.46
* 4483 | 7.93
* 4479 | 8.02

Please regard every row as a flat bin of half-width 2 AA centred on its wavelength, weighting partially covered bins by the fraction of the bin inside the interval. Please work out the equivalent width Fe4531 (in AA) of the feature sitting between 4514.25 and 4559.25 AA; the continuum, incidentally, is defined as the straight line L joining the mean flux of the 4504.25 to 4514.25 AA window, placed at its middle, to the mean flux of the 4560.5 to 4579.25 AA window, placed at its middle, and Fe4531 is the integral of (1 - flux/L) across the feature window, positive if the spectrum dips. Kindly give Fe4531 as 2.42 AA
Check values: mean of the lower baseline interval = 8.68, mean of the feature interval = 8.1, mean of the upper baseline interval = 8.43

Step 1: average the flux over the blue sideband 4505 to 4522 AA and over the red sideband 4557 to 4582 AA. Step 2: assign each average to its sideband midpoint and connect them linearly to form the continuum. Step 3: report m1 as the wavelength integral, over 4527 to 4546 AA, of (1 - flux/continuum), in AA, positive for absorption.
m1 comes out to 1.3 AA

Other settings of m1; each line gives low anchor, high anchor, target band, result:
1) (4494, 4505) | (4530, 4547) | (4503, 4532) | -0.75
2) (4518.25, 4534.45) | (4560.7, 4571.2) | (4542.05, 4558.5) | 0.17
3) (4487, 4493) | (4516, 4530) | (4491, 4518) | -0.67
